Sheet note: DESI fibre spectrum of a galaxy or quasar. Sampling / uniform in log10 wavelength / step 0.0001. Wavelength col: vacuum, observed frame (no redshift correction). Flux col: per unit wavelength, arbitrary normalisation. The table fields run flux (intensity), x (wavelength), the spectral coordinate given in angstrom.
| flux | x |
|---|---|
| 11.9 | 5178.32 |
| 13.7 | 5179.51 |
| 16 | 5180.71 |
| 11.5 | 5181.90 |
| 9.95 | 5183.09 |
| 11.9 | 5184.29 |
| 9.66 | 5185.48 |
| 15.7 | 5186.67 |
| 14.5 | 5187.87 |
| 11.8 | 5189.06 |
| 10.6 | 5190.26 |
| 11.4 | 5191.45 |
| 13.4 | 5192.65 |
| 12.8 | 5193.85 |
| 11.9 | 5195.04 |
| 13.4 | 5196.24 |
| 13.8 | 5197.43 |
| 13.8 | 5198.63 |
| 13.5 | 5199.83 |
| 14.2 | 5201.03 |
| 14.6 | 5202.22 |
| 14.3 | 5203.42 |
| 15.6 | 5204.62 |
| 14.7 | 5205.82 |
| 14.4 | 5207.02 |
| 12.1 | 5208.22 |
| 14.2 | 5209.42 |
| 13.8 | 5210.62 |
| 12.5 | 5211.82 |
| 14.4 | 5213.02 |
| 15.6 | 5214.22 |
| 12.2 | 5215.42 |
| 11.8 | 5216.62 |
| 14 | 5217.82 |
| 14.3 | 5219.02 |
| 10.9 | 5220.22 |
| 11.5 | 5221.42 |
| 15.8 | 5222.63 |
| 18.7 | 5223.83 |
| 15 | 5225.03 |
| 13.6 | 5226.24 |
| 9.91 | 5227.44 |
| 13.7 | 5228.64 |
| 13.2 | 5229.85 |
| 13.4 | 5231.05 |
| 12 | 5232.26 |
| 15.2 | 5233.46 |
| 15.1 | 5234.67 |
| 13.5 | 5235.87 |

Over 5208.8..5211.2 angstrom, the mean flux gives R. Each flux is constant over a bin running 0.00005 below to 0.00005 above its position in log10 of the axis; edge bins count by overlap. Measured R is 14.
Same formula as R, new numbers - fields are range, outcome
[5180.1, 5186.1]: 11.8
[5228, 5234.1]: 13.5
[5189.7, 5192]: 11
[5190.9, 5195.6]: 12.4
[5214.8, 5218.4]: 12.7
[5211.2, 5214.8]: 14.2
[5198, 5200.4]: 13.6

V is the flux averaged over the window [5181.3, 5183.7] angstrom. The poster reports 10.7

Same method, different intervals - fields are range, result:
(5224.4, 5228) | 12.9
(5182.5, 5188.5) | 12.3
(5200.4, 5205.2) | 14.7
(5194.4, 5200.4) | 13.3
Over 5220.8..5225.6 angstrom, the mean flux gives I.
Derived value 15.2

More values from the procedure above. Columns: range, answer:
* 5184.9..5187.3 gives 12.7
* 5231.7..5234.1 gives 13.6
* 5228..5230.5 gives 13.4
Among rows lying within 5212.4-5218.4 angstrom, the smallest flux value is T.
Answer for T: 11.8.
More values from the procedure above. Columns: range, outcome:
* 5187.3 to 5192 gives 10.6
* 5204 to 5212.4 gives 12.1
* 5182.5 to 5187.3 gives 9.66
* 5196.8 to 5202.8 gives 13.5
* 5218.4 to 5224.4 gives 10.9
